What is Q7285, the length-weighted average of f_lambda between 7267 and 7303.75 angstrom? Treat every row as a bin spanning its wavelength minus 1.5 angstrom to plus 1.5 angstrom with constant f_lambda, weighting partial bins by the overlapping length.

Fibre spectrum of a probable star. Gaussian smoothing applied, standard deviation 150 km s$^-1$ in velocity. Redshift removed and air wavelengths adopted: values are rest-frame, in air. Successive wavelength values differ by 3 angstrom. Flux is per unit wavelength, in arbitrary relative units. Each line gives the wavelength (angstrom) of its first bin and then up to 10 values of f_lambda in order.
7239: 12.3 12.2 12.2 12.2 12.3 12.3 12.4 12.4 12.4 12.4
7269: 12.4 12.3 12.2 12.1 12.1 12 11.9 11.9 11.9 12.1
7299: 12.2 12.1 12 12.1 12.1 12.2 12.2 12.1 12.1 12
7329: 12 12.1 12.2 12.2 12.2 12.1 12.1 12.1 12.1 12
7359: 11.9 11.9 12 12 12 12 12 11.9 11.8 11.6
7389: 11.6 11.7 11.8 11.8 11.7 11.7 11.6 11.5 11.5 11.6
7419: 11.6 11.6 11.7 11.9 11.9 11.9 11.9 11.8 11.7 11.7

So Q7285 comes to 12.1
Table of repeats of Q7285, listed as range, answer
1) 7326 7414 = 11.9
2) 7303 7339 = 12.1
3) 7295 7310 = 12.1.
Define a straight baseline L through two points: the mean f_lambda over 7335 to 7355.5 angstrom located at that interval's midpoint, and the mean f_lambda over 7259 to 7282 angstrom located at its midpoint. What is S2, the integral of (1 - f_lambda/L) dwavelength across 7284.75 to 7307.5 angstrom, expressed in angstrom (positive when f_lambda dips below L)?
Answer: 0.4 angstrom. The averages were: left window 12.3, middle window 12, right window 12.1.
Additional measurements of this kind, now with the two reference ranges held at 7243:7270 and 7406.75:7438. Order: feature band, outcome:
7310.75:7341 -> -0.1 angstrom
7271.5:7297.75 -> 0.4 angstrom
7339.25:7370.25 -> -0.2 angstrom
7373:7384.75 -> 0.0 angstrom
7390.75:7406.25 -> 0.1 angstrom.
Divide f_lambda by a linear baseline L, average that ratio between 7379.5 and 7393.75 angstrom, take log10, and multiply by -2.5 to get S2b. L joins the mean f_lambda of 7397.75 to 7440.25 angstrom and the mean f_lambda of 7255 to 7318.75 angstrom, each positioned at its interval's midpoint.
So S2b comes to 0.01 mag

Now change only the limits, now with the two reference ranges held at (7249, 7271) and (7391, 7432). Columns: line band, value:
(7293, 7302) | 0.01 mag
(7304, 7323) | 0.00 mag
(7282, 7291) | 0.03 mag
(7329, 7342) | -0.01 mag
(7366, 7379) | -0.01 mag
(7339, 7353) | -0.01 mag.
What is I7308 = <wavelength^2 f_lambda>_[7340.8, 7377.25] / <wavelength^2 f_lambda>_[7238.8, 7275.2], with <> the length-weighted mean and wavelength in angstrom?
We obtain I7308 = 1.00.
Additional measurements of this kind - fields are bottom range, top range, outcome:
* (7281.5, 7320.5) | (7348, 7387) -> 1.01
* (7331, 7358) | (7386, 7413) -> 0.98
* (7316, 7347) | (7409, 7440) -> 0.99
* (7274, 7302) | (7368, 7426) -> 1.00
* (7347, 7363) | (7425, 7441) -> 1.01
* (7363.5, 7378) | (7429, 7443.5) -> 1.01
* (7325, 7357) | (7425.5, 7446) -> 1.00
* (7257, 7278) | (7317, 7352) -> 1.00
